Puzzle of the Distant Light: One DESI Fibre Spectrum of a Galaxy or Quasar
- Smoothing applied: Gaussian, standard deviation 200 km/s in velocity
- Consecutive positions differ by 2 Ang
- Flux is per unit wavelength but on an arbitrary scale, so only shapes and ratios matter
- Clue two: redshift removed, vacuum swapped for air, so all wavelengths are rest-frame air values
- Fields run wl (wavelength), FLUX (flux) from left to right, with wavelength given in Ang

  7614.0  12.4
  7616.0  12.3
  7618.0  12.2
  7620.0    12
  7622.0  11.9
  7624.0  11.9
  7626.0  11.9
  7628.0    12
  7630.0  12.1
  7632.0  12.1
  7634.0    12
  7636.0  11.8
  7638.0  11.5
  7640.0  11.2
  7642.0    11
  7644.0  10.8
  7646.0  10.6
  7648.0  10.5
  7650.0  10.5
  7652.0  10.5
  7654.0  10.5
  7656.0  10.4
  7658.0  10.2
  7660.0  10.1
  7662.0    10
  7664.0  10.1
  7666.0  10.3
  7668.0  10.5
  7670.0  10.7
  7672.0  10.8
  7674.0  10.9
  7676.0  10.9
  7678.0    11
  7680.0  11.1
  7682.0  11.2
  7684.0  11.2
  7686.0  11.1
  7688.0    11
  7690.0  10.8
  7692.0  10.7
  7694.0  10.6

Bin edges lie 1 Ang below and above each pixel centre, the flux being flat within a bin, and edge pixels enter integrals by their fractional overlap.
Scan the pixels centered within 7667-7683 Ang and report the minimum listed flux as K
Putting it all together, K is 10.5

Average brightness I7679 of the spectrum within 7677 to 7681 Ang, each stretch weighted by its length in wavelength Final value 11.1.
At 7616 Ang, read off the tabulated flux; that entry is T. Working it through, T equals 12.3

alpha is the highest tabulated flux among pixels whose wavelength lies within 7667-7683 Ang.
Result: 11.2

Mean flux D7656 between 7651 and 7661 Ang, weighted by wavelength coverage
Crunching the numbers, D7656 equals 10.3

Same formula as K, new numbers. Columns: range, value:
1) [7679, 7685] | 11.1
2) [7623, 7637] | 11.8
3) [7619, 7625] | 11.9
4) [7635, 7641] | 11.2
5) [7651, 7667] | 10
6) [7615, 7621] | 12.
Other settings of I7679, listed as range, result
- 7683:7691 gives 11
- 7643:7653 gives 10.6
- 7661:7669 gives 10.2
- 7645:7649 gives 10.6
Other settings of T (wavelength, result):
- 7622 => 11.9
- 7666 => 10.3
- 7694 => 10.6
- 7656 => 10.4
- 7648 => 10.5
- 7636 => 11.8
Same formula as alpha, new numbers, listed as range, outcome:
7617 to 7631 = 12.2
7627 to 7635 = 12.1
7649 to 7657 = 10.5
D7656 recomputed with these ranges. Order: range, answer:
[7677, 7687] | 11.1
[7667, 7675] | 10.7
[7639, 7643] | 11.1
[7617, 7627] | 12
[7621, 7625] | 11.9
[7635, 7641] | 11.5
